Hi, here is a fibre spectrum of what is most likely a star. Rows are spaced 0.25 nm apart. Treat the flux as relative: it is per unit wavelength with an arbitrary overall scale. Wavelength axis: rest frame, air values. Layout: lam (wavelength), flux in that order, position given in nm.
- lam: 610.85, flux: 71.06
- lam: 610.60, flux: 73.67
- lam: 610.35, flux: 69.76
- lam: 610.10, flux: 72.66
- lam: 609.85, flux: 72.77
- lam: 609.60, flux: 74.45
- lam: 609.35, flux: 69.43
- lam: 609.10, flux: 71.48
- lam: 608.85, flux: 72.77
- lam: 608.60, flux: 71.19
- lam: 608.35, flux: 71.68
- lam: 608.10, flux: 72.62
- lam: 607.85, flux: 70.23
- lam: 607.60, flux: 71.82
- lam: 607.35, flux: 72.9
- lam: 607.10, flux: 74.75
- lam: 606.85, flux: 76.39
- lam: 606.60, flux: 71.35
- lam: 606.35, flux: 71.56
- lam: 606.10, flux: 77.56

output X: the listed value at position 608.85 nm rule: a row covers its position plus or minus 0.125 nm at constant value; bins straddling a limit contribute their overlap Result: 72.77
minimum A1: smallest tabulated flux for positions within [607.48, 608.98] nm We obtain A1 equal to 70.23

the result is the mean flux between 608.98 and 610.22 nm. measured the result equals 72.2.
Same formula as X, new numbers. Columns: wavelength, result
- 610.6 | 73.67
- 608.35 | 71.68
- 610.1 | 72.66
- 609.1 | 71.48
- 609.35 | 69.43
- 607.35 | 72.9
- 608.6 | 71.19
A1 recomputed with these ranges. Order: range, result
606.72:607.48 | 72.9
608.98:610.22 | 69.43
